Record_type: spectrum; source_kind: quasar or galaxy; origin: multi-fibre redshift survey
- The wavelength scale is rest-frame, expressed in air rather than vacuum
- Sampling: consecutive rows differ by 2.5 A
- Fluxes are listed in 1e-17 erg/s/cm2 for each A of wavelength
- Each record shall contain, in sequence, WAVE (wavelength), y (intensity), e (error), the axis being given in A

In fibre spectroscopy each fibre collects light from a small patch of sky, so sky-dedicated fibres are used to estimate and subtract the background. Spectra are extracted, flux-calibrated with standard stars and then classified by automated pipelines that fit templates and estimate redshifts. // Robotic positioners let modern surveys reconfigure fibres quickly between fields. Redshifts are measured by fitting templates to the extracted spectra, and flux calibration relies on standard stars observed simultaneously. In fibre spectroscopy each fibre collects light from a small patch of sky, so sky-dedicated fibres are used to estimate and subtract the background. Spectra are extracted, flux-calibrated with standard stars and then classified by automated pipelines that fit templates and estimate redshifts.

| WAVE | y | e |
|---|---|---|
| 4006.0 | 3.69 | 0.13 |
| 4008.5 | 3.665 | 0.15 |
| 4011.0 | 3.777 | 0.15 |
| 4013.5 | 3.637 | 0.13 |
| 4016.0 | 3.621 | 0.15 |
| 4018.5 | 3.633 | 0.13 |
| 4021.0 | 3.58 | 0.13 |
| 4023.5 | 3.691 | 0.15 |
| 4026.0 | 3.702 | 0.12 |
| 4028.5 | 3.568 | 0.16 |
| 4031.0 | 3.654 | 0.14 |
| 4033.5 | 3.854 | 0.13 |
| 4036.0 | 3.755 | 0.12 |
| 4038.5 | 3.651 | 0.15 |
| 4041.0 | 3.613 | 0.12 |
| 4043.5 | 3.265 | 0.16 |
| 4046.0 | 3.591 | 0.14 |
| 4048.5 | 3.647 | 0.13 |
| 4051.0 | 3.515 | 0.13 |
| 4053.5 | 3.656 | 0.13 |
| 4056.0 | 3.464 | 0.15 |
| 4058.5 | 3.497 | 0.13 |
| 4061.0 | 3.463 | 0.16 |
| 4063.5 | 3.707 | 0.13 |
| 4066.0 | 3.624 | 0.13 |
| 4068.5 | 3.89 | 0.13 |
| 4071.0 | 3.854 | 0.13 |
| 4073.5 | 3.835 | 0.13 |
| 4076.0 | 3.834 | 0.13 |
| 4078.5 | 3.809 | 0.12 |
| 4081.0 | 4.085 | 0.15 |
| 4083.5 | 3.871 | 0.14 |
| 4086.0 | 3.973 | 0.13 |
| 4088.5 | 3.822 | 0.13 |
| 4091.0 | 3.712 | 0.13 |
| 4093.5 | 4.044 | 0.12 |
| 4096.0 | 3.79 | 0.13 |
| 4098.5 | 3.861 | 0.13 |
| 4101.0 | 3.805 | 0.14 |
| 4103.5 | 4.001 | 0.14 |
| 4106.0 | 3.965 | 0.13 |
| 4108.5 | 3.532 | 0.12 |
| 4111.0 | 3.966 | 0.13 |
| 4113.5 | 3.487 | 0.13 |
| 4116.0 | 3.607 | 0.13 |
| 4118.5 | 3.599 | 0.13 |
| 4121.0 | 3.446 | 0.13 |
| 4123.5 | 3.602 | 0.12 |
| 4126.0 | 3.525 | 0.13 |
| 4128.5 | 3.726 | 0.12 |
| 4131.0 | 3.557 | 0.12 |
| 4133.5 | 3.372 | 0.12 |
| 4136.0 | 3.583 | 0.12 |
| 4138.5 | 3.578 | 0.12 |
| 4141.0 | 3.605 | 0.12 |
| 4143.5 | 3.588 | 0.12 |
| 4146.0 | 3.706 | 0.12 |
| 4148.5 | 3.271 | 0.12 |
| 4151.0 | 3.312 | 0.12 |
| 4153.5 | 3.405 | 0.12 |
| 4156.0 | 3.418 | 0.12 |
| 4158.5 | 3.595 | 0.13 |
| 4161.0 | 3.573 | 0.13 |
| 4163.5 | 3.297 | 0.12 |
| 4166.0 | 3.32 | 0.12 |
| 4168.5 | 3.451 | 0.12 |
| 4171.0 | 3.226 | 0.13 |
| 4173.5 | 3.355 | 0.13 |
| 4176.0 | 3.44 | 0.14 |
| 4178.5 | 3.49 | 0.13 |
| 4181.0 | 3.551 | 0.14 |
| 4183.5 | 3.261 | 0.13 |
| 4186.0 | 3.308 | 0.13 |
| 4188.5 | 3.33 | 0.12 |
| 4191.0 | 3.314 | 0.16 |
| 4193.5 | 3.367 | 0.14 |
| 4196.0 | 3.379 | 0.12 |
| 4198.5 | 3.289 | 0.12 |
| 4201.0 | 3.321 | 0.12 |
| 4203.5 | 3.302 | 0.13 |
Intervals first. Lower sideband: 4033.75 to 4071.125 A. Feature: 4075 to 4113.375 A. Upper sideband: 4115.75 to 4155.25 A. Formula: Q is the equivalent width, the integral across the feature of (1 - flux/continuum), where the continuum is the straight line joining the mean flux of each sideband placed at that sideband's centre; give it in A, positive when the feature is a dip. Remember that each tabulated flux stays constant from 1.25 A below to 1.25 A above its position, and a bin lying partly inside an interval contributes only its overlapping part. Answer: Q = -3.1 A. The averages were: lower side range 3.61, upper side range 3.53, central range 3.86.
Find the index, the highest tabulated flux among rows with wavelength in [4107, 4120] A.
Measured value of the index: 3.966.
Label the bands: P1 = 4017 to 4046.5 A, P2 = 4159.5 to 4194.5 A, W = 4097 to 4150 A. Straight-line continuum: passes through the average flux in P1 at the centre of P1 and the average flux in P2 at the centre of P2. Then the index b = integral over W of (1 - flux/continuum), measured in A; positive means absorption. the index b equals -2.5 A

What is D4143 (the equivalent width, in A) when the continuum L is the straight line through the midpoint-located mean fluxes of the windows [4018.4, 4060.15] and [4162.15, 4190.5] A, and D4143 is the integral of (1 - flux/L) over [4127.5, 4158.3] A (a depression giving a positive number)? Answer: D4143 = -0.8 A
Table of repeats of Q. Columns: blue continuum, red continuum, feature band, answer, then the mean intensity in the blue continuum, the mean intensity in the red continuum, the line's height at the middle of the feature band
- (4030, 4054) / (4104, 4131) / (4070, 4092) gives -1.41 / 3.62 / 3.65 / 3.64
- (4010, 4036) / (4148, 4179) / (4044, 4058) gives 0.25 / 3.67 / 3.4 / 3.62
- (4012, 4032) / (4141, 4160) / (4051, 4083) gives -1.25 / 3.64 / 3.48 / 3.58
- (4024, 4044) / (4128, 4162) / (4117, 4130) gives -0.14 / 3.65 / 3.52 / 3.54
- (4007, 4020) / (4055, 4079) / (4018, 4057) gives 0.68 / 3.67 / 3.7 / 3.68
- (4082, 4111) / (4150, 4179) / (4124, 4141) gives 0.26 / 3.86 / 3.41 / 3.62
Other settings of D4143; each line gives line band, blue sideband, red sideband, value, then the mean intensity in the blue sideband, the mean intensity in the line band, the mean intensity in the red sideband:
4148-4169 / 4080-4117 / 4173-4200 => 0.66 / 3.83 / 3.41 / 3.37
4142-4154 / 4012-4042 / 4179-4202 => -0.10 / 3.66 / 3.46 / 3.35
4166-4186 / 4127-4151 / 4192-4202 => 0.15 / 3.54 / 3.39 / 3.34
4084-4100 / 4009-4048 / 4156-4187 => -1.49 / 3.64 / 3.87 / 3.41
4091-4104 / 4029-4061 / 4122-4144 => -1.09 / 3.59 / 3.88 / 3.57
